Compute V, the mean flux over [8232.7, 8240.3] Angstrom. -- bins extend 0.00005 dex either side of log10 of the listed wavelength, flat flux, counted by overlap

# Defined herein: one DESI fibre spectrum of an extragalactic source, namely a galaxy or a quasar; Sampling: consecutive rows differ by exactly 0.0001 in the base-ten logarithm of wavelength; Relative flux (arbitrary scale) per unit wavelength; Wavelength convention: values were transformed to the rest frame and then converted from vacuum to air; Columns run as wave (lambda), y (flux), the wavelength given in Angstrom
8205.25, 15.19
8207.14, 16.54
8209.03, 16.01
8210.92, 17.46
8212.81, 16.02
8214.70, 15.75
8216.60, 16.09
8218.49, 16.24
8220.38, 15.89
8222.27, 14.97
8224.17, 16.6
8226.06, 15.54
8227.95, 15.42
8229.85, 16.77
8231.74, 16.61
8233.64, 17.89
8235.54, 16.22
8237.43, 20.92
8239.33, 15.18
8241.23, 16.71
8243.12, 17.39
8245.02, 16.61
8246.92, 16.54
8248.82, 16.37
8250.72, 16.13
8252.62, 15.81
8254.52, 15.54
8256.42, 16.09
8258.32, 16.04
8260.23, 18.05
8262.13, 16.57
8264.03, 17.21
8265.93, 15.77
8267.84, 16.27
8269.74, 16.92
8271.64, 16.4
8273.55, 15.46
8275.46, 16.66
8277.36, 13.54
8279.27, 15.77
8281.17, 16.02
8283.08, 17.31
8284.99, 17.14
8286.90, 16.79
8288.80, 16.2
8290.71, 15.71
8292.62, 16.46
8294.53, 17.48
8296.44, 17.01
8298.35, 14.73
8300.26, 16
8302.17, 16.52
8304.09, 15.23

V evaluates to 17.5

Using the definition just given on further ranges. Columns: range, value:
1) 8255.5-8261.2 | 16.7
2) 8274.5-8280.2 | 15.3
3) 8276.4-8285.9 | 16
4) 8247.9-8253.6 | 16.1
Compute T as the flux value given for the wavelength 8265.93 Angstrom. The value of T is 15.77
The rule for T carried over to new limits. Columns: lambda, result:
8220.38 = 15.89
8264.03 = 17.21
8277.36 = 13.54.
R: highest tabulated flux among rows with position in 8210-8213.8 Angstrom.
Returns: 17.46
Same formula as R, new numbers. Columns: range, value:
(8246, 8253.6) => 16.54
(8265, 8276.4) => 16.92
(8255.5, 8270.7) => 18.05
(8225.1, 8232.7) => 16.77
